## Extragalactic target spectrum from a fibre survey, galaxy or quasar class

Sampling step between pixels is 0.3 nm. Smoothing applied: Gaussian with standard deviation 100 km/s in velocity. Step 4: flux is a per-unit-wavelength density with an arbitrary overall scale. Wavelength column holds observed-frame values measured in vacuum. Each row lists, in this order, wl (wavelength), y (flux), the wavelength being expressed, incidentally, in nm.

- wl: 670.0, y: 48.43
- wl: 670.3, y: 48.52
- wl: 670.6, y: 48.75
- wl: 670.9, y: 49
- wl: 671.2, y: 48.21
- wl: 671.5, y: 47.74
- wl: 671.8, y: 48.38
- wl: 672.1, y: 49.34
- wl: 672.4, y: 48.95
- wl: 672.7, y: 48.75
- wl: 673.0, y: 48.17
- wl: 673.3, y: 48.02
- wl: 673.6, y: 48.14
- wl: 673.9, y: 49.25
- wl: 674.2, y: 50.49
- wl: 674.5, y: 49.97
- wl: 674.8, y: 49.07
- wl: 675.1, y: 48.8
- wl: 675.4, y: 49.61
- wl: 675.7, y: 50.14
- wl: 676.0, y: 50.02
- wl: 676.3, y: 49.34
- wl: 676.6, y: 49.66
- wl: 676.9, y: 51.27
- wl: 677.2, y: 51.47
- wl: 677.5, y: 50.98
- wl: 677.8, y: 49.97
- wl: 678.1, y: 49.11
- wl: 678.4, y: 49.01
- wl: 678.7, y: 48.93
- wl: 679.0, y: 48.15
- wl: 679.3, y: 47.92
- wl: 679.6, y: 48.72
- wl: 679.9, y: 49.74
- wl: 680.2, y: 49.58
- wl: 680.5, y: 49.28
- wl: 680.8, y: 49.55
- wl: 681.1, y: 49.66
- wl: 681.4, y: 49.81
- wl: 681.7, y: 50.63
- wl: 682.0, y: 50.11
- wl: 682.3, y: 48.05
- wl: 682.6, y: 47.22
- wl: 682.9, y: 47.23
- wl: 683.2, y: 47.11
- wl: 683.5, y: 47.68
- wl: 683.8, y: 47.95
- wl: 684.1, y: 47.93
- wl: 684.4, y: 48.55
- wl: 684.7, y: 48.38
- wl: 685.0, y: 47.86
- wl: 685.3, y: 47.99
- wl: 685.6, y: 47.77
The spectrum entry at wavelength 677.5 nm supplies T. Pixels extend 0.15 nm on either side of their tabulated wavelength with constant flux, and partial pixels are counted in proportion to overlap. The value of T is 50.98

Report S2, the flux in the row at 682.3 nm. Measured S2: 48.05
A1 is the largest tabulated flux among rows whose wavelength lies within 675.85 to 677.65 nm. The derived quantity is 51.47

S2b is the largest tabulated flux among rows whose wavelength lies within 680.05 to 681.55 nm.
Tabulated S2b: 49.81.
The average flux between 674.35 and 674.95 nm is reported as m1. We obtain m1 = 49.5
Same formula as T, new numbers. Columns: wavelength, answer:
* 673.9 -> 49.25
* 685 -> 47.86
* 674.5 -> 49.97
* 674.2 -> 50.49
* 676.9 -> 51.27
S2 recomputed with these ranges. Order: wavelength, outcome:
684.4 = 48.55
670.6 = 48.75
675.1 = 48.8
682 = 50.11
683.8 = 47.95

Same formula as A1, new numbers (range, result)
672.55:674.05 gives 49.25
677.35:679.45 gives 50.98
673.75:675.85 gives 50.49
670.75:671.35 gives 49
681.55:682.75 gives 50.63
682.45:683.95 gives 47.95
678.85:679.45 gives 48.15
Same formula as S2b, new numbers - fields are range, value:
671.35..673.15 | 49.34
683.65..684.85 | 48.55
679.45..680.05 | 49.74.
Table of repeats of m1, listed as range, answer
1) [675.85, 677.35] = 50.4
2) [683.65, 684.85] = 48.2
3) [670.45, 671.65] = 48.4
